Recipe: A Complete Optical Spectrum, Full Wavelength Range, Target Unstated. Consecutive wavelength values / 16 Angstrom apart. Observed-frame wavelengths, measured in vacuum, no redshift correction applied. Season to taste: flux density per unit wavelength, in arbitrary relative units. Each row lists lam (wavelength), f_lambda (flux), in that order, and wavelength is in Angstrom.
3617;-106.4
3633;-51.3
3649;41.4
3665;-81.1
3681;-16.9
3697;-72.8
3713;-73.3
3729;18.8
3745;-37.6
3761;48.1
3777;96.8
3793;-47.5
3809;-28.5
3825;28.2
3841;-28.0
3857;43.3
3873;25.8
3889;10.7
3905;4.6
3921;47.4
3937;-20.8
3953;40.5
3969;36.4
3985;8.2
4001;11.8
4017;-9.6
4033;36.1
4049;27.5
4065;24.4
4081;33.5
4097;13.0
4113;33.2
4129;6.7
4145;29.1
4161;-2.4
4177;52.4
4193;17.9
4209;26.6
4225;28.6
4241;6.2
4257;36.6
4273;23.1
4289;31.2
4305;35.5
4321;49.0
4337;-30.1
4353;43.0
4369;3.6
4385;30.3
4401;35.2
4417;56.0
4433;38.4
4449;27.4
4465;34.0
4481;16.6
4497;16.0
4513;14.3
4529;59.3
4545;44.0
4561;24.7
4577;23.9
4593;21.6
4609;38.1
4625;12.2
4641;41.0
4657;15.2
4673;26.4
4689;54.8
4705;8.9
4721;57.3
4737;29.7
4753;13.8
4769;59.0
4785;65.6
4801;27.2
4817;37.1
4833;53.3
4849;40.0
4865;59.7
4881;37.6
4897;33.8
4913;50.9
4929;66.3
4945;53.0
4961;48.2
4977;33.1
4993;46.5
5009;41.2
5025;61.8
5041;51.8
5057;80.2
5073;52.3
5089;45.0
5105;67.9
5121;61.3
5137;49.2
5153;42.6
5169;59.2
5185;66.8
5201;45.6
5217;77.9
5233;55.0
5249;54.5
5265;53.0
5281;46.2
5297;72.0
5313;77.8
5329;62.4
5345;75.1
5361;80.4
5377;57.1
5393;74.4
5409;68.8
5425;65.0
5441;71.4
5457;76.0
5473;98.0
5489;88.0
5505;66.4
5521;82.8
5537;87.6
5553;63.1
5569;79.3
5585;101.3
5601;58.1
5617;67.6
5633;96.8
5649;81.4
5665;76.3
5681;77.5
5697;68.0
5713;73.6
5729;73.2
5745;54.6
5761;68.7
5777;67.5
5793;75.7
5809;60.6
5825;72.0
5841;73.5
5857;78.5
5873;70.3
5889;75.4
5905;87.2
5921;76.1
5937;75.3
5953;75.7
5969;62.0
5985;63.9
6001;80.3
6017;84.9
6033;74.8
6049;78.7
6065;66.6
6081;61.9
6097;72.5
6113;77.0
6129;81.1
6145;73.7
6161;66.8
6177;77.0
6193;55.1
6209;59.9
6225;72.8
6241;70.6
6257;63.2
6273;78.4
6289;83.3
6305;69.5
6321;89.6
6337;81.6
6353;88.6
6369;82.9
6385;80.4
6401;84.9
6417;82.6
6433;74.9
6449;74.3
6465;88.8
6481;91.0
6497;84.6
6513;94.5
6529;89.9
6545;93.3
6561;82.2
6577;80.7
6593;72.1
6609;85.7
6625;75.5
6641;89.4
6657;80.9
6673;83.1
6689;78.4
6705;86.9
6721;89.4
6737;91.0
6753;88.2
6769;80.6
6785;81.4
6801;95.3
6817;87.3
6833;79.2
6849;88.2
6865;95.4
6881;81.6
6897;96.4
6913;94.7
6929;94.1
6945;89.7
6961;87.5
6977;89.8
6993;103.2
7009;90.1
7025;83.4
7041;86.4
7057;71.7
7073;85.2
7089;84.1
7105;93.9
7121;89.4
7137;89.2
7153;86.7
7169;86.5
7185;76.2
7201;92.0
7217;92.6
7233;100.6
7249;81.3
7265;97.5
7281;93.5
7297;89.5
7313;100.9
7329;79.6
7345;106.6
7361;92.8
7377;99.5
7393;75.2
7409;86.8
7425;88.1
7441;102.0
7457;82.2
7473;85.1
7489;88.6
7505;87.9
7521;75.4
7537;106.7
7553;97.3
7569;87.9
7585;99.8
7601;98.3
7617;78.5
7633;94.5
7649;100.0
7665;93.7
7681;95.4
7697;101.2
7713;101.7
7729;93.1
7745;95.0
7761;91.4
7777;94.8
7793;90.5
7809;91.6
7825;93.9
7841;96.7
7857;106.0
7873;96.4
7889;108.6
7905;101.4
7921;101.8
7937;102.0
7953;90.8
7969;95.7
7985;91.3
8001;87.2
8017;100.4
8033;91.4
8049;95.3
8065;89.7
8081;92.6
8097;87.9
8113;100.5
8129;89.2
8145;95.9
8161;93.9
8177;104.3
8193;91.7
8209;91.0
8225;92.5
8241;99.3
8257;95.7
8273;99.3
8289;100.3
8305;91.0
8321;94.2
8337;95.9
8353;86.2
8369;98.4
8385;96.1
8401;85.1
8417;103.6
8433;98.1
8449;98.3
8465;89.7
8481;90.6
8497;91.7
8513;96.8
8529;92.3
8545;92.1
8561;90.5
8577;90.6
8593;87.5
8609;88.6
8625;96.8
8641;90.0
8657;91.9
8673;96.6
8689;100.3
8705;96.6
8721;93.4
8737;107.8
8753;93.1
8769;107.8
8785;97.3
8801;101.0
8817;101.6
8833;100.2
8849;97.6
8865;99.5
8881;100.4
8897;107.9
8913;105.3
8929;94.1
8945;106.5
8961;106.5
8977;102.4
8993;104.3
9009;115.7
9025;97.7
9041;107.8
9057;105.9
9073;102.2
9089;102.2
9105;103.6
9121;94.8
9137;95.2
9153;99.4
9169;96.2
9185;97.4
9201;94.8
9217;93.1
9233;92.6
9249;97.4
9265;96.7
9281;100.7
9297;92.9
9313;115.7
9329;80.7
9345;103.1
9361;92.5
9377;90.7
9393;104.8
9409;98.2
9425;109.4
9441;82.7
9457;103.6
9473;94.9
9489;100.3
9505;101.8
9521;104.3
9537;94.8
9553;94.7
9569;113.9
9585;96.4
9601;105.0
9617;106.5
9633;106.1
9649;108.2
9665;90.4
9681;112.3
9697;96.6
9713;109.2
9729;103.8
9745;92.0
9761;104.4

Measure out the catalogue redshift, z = 0.20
